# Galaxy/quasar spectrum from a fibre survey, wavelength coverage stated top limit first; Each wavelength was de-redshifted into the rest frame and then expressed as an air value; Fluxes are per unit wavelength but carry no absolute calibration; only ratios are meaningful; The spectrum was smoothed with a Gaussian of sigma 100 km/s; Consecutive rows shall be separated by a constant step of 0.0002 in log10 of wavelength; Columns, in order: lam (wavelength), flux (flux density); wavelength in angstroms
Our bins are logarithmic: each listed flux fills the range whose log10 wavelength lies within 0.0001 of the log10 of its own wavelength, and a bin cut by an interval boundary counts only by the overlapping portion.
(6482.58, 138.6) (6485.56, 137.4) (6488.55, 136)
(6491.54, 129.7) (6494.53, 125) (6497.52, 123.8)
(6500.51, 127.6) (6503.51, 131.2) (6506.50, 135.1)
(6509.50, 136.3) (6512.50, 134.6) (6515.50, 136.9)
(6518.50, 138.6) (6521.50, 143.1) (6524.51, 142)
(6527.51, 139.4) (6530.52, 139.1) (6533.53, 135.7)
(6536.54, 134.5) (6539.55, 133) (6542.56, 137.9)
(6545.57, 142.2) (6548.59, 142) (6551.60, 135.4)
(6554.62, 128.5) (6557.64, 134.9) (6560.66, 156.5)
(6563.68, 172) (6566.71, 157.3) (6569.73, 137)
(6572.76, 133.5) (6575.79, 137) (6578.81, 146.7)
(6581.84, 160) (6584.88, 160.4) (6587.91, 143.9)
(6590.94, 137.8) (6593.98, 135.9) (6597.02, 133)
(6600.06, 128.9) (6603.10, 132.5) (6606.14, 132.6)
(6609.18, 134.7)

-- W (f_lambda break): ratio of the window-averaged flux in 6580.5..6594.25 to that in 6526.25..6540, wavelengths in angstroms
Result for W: 1.1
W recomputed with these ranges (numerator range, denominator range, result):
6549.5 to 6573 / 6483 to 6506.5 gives 1.11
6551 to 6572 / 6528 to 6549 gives 1.06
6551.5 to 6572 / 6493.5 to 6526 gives 1.09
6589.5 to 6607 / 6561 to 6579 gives 0.90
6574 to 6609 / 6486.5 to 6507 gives 1.08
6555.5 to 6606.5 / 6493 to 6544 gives 1.06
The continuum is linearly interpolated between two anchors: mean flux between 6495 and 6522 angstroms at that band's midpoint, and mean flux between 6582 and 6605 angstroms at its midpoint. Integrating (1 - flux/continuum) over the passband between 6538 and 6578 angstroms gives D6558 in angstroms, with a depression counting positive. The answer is -1.4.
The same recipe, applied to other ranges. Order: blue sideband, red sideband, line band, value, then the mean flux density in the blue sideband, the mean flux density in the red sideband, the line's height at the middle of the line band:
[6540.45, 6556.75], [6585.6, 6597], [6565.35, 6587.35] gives -1.3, 137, 140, 139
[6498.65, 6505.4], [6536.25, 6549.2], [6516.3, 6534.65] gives -0.7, 129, 138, 134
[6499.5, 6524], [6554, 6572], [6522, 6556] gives 1.1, 136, 148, 142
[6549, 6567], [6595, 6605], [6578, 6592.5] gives -1.4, 146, 132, 137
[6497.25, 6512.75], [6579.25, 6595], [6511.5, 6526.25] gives -0.5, 132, 148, 134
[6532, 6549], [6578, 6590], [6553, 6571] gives -0.4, 137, 152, 145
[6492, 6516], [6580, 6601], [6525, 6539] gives -0.2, 131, 143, 135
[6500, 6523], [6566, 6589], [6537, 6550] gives 0.2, 136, 147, 141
